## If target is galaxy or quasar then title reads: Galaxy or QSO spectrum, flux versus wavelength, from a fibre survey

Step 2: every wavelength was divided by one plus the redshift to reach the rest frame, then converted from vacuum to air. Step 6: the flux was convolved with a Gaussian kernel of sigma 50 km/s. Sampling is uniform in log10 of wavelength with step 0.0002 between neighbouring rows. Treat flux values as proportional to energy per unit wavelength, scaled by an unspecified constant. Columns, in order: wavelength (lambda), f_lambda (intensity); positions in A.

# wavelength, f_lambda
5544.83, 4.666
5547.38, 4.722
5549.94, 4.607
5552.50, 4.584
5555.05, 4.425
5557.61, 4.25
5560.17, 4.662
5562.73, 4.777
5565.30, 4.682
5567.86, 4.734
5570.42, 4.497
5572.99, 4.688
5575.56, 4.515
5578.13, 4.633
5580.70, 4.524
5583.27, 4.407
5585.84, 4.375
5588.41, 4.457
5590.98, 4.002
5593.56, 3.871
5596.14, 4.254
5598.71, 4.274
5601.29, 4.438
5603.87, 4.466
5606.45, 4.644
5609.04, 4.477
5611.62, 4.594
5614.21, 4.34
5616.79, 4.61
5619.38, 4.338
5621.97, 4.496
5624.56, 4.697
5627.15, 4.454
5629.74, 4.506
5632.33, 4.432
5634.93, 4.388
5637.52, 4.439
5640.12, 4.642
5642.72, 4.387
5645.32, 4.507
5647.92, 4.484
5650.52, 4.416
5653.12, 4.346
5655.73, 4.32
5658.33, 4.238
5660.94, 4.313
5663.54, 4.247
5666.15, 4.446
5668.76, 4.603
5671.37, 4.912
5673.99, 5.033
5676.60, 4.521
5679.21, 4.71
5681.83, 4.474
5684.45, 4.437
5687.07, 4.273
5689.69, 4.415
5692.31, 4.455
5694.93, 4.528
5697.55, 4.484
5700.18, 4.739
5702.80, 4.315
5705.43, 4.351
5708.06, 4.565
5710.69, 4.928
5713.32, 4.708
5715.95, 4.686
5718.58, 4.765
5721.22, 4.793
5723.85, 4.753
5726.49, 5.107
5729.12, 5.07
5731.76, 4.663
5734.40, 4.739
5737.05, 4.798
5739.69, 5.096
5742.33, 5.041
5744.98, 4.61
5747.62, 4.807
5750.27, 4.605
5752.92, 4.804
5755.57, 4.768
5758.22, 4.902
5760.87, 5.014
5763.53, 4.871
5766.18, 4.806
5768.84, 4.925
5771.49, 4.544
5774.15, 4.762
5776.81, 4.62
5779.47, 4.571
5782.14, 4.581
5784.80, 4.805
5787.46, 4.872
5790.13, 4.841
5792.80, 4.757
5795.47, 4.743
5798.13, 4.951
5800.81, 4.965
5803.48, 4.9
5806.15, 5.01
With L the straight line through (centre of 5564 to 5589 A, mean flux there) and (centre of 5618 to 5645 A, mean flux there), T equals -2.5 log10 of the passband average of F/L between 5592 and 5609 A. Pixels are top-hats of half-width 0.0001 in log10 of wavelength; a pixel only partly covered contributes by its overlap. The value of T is 0.047 mag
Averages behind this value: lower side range 4.55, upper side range 4.48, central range 4.33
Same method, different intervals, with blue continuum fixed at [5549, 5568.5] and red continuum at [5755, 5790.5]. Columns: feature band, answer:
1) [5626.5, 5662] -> 0.06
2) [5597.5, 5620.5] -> 0.04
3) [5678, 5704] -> 0.05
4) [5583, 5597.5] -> 0.10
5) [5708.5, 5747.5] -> -0.02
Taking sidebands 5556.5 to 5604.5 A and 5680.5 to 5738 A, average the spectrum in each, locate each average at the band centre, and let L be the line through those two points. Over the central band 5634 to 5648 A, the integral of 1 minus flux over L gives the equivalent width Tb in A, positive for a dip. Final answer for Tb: 0.2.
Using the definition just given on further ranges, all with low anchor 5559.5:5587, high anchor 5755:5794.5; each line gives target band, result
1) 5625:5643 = 0.64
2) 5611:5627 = 0.44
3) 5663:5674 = 0.11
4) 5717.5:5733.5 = -0.43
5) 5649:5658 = 0.60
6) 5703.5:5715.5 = 0.23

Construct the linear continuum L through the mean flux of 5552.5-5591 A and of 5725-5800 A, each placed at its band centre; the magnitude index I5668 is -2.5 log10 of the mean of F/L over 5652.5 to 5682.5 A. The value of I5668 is 0.04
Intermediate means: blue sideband 4.53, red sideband 4.81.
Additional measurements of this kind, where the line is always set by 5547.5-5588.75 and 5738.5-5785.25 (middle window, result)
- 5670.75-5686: 0.01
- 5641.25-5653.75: 0.05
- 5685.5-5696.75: 0.07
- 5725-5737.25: -0.03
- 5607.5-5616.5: 0.03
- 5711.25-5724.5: 0.00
